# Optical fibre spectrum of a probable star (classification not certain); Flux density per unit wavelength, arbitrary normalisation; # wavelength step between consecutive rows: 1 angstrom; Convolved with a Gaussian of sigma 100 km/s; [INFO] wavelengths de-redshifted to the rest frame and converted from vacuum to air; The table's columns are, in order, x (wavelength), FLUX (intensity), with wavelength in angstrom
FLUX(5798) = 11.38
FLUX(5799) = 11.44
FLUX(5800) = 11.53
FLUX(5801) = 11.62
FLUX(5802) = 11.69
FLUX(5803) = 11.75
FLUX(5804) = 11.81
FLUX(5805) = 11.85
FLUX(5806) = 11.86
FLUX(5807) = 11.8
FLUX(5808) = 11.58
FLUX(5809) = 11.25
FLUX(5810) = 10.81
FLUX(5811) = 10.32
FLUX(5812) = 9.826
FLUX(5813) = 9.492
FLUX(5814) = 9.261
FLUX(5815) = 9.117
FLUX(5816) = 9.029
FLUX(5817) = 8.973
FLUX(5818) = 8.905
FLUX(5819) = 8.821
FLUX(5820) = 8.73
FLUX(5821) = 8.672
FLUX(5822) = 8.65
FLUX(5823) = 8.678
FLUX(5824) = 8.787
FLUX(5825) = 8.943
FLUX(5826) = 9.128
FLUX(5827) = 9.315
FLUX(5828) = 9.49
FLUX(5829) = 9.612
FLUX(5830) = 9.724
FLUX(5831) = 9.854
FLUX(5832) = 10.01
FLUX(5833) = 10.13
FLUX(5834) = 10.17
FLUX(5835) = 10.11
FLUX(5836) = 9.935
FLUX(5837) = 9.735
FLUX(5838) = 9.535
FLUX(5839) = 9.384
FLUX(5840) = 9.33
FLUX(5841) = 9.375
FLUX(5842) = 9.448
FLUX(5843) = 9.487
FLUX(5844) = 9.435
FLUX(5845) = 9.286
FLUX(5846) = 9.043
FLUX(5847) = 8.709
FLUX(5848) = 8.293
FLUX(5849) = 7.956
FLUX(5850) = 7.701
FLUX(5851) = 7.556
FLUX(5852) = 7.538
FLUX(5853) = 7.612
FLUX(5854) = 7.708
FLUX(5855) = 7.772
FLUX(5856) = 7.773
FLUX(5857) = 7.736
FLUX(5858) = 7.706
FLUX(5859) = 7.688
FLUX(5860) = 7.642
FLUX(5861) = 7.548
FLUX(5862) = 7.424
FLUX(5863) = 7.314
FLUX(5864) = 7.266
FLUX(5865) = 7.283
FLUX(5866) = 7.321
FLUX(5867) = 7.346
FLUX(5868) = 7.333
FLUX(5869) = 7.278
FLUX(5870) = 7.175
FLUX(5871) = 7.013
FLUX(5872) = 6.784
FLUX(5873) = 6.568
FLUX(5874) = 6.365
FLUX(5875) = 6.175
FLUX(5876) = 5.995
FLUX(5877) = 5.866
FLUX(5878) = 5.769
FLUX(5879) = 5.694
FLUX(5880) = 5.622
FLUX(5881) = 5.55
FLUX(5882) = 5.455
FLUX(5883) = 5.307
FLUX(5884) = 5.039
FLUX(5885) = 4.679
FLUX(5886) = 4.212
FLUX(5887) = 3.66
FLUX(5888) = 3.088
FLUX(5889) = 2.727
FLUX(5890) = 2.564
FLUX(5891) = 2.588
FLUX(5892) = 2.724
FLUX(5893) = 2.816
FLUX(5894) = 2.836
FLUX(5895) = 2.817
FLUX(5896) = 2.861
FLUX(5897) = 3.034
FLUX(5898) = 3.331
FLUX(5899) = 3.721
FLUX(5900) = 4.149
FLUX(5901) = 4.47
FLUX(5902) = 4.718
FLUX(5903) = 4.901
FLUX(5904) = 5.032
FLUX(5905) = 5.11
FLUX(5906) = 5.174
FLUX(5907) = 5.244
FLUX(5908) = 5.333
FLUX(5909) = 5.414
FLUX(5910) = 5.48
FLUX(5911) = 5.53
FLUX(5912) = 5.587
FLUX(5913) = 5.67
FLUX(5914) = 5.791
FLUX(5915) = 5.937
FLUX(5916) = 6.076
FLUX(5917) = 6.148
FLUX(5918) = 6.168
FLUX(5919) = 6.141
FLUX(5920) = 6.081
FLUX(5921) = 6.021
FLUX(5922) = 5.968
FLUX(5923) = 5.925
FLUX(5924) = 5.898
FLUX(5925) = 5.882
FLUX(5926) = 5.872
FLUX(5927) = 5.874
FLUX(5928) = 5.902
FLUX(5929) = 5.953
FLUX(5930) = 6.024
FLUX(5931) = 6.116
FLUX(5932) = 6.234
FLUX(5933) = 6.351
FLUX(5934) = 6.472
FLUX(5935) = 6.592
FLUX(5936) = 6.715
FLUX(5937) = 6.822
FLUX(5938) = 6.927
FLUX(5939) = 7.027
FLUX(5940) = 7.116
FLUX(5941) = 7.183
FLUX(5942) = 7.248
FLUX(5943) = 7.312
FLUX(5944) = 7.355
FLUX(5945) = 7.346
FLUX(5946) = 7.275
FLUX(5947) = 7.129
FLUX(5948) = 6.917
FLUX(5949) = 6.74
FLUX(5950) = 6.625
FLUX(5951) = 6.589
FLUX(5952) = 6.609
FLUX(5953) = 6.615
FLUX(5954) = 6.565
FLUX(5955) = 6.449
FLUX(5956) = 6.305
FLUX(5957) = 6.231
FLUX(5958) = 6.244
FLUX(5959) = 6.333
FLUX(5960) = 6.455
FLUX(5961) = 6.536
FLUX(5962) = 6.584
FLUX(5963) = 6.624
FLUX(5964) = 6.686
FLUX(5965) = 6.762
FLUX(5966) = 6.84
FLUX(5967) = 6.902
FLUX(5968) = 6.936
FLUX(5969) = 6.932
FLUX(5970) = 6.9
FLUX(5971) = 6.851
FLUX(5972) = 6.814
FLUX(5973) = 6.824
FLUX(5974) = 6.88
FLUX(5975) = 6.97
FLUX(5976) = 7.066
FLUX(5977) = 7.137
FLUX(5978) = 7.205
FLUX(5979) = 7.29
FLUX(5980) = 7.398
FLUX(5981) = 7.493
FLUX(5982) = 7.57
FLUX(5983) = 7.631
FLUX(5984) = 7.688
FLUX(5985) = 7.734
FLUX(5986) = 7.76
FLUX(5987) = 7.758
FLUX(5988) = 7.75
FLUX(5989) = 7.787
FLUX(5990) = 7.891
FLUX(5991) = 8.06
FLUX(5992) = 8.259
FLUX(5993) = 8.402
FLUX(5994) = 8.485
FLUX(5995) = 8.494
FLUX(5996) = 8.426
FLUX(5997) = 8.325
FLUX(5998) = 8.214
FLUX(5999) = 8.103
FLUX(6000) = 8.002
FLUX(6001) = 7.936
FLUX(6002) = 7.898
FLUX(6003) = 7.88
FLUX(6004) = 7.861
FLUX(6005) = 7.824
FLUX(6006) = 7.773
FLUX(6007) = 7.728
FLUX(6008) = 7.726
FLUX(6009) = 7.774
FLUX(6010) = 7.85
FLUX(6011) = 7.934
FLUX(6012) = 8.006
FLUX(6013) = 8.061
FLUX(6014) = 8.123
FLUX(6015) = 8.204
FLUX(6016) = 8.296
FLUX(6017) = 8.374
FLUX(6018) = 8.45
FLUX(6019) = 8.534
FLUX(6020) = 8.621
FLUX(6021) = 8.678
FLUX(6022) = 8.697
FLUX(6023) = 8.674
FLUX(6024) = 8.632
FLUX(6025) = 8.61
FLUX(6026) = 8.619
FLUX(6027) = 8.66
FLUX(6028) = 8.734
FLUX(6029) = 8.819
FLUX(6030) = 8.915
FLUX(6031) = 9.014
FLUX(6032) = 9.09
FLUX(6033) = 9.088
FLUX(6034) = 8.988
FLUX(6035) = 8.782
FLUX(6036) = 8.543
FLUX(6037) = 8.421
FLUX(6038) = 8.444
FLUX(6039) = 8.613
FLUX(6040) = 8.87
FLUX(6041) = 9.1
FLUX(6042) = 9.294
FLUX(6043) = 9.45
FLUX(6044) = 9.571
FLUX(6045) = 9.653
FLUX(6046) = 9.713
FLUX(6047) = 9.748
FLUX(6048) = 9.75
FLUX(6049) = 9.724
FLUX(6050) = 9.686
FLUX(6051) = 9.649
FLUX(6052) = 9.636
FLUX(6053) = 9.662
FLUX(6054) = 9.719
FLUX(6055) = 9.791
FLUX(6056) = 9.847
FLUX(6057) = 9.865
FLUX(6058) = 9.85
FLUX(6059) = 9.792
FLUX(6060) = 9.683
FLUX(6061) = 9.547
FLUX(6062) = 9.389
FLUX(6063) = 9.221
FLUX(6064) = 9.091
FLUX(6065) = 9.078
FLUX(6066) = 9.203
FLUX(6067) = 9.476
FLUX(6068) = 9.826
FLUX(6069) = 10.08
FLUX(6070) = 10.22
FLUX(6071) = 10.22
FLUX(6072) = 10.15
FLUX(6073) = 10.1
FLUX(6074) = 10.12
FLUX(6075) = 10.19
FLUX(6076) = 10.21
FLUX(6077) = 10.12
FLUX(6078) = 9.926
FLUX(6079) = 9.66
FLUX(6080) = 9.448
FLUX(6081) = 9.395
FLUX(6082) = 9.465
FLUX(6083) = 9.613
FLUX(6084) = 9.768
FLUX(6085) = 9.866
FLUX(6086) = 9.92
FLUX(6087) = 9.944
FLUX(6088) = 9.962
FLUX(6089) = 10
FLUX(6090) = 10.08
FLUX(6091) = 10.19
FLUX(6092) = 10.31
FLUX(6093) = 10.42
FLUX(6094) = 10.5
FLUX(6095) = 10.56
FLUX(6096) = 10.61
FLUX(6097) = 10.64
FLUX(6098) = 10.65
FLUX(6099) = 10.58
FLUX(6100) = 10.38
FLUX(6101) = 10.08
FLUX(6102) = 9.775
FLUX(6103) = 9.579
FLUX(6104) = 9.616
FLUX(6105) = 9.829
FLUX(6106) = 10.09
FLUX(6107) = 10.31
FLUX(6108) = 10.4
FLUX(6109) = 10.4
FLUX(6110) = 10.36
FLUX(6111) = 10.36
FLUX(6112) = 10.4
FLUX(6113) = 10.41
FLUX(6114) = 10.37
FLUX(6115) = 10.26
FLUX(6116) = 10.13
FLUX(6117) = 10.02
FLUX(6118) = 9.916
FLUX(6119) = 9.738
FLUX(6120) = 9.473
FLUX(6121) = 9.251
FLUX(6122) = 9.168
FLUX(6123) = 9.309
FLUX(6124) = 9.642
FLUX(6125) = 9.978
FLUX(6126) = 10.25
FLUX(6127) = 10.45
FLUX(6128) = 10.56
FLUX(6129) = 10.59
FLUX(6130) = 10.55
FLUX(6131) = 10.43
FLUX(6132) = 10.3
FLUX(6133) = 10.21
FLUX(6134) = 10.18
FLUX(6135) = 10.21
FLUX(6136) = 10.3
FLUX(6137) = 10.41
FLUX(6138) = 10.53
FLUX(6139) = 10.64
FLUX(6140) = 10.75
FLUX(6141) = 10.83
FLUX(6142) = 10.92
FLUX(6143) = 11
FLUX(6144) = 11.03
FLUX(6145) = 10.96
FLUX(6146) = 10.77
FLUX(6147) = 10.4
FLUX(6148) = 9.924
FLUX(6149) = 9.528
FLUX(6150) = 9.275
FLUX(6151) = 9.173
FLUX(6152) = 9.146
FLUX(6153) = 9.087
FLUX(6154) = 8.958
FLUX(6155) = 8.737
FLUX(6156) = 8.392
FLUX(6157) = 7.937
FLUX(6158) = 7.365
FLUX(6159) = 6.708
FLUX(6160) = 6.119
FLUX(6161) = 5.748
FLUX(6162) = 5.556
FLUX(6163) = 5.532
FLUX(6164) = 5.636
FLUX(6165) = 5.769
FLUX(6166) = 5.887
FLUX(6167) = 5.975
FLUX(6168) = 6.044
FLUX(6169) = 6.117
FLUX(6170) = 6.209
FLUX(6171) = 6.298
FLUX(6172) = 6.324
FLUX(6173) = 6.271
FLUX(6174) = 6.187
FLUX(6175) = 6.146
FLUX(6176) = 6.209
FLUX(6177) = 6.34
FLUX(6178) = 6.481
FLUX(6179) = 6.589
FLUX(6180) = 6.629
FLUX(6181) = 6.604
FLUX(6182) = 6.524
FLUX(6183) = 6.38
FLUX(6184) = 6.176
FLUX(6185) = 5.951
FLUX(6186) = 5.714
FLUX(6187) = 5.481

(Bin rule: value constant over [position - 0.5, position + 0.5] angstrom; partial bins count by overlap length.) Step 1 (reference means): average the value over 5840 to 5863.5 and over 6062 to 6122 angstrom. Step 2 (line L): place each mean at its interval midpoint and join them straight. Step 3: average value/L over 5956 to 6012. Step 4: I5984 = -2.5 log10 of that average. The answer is 0.229 mag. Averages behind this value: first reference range 8.19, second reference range 9.99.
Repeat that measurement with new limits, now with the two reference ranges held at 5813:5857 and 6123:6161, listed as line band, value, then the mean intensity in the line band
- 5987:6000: 0.15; 8.16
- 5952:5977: 0.36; 6.69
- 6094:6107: -0.06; 10.2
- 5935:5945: 0.29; 7.07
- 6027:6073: 0.01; 9.4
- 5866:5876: 0.30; 6.87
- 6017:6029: 0.10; 8.63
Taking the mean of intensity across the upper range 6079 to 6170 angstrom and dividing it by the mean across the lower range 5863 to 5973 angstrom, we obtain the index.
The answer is 1.6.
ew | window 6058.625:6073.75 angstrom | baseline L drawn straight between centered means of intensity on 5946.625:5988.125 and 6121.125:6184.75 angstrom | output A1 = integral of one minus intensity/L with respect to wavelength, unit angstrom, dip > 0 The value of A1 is -3.9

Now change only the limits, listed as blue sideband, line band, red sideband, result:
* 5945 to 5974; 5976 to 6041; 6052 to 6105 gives -1.45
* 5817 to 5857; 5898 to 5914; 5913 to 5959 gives 4.87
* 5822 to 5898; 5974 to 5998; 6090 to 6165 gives 1.65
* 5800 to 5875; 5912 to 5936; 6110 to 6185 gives 7.62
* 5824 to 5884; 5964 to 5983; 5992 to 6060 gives 3.26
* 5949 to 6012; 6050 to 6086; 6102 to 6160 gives -3.76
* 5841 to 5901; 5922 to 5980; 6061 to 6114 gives 7.11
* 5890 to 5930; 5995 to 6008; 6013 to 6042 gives -0.28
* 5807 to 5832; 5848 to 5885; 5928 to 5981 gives 7.24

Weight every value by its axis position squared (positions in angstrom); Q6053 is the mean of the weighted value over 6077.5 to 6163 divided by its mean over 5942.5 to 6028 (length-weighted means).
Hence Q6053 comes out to 1.36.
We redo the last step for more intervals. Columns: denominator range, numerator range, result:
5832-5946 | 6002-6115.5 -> 1.55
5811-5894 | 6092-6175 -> 1.34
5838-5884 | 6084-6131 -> 1.48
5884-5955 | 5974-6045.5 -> 1.54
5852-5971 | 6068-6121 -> 1.78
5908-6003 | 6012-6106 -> 1.43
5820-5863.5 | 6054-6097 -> 1.22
